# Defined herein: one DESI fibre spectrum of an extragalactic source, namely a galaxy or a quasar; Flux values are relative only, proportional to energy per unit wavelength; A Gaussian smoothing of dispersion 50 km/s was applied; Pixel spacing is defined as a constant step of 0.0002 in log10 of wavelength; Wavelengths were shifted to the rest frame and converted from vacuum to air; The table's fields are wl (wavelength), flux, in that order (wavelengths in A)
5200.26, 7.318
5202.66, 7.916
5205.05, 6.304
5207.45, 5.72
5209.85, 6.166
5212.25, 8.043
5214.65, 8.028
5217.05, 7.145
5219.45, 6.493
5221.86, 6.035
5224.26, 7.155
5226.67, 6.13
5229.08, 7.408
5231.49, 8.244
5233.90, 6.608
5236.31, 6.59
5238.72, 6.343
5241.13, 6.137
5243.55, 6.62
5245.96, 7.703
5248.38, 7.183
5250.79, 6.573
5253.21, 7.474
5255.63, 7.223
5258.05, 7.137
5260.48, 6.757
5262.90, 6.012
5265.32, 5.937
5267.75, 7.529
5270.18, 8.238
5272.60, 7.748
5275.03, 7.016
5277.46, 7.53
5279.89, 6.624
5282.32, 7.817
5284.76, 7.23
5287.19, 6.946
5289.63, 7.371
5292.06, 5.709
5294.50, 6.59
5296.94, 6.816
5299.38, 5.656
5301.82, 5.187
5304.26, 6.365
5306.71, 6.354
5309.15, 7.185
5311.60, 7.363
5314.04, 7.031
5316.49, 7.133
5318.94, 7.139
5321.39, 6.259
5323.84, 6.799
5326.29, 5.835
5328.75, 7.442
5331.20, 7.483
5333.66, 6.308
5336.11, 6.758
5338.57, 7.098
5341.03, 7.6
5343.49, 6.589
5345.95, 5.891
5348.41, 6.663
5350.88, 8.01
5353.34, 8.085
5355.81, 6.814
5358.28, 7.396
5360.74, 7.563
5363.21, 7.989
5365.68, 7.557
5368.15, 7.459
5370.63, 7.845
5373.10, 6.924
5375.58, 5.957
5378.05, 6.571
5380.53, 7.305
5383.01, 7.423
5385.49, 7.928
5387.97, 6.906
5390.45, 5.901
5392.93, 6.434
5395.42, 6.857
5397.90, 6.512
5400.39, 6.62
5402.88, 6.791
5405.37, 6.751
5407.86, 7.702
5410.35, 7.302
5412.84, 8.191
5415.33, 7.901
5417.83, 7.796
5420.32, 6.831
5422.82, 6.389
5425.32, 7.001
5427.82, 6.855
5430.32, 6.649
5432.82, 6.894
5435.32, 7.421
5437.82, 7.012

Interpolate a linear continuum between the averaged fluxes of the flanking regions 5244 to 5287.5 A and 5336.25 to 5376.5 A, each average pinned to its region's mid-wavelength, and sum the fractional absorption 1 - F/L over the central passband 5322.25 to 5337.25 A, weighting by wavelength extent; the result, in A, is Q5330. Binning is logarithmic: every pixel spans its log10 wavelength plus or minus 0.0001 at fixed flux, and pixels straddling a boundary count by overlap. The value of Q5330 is 0.90 A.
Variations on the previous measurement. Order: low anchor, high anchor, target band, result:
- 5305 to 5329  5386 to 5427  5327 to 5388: -2.4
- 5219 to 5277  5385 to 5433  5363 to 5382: -0.5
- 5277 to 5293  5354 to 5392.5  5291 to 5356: 3.1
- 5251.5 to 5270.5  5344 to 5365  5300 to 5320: 1.3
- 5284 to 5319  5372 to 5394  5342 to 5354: -0.5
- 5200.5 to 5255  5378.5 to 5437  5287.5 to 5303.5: 1.6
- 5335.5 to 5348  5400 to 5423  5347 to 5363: -1.3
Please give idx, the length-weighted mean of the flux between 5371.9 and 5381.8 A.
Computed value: 6.69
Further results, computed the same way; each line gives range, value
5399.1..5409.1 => 6.96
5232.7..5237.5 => 6.6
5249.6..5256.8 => 7.09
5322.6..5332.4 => 6.89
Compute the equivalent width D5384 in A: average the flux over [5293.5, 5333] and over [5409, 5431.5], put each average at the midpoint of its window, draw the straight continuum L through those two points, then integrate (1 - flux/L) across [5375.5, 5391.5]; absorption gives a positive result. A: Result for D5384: 0.2 A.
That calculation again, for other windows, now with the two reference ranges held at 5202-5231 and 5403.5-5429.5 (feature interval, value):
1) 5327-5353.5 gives 0.4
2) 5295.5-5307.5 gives 1.7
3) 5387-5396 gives 0.9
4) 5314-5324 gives 0.3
